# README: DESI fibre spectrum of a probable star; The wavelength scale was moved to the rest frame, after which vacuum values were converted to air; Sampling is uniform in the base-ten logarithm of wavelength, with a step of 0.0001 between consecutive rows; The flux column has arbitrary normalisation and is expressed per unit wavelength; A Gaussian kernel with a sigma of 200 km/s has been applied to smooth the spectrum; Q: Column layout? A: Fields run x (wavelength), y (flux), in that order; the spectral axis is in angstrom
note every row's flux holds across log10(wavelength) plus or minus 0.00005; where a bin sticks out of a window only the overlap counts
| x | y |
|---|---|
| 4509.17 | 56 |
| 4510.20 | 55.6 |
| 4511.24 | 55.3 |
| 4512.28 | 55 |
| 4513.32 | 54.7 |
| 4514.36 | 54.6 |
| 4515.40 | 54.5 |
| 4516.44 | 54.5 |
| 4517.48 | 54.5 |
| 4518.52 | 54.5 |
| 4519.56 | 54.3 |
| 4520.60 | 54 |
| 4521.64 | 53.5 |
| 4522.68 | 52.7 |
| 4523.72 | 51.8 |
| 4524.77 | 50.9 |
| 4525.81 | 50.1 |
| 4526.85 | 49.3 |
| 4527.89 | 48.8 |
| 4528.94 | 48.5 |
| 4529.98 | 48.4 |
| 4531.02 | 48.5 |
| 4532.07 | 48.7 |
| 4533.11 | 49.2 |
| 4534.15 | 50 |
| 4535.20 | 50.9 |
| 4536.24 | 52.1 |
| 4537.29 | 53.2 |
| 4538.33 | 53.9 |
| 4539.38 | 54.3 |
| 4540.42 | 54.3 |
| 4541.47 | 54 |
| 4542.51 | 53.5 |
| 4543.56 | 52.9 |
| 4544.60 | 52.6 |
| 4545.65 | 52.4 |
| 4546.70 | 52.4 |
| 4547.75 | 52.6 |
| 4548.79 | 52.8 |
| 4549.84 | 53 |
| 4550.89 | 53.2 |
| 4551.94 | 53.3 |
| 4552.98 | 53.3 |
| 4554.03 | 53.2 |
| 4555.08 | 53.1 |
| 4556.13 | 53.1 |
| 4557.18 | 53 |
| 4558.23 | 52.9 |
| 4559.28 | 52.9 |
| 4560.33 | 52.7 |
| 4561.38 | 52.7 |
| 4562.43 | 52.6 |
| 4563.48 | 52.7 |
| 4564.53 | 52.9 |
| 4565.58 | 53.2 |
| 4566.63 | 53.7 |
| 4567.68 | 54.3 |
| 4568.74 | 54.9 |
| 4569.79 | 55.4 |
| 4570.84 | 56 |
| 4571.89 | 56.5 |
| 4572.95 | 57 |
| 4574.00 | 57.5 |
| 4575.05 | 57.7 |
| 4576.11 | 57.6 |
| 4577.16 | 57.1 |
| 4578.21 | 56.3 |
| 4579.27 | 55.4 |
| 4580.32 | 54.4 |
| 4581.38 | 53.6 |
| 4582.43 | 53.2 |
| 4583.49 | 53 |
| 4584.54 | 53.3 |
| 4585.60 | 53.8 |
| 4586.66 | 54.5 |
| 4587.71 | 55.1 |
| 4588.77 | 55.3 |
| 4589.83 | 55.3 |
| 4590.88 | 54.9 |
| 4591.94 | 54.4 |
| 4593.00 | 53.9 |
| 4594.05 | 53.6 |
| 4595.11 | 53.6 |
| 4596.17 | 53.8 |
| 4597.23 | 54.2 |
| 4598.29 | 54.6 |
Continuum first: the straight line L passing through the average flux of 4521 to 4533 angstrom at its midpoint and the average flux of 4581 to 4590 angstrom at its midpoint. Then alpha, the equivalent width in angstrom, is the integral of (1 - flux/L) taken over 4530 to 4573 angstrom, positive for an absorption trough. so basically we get -1.0 angstrom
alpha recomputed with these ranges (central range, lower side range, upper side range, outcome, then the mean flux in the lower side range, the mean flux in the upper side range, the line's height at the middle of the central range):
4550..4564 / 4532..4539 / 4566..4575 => 0.28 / 51.4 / 55.7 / 54.1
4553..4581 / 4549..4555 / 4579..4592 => -0.45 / 53.2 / 54.3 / 53.7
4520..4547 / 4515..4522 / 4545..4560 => 1.06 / 54.3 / 52.9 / 53.7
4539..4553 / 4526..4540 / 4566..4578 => -0.22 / 50.5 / 56.1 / 52.4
